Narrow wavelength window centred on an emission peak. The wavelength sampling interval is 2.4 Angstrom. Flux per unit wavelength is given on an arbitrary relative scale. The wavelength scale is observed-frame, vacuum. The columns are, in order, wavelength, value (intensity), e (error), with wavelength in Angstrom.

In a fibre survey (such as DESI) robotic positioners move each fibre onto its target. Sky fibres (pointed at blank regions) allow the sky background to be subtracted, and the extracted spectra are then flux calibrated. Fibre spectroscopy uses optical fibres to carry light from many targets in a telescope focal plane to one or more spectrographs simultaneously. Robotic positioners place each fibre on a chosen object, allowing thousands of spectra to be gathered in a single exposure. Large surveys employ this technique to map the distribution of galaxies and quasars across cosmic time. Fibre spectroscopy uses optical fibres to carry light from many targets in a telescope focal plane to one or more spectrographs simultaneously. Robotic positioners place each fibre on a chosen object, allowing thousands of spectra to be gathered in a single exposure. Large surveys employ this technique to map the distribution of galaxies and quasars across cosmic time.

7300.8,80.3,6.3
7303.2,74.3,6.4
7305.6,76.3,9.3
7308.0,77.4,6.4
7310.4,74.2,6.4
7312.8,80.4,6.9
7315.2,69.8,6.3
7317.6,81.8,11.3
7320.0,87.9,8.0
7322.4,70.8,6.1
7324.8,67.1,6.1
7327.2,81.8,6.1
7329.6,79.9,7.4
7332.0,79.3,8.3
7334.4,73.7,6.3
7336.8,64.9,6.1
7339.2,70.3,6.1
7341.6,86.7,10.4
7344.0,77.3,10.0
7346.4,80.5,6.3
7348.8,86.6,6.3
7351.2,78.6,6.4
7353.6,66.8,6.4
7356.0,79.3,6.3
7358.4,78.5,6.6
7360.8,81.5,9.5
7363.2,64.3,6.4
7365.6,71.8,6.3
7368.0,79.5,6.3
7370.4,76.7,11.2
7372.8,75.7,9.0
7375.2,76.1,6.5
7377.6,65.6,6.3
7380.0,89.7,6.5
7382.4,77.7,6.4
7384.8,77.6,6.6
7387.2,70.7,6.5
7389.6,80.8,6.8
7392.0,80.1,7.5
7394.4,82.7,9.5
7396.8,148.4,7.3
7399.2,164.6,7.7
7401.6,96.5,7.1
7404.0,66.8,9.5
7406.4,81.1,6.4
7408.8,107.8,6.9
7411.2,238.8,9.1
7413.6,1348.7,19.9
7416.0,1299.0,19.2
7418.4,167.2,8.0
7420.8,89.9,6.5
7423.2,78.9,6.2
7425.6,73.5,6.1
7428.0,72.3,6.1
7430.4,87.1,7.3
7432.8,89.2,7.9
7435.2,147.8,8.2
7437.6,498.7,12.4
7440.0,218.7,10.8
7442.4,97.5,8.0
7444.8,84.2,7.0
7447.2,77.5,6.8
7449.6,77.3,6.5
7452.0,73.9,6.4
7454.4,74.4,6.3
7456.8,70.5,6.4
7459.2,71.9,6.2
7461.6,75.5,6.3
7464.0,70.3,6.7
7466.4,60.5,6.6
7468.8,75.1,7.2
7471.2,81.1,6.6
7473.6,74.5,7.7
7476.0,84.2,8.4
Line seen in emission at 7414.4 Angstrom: Halpha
